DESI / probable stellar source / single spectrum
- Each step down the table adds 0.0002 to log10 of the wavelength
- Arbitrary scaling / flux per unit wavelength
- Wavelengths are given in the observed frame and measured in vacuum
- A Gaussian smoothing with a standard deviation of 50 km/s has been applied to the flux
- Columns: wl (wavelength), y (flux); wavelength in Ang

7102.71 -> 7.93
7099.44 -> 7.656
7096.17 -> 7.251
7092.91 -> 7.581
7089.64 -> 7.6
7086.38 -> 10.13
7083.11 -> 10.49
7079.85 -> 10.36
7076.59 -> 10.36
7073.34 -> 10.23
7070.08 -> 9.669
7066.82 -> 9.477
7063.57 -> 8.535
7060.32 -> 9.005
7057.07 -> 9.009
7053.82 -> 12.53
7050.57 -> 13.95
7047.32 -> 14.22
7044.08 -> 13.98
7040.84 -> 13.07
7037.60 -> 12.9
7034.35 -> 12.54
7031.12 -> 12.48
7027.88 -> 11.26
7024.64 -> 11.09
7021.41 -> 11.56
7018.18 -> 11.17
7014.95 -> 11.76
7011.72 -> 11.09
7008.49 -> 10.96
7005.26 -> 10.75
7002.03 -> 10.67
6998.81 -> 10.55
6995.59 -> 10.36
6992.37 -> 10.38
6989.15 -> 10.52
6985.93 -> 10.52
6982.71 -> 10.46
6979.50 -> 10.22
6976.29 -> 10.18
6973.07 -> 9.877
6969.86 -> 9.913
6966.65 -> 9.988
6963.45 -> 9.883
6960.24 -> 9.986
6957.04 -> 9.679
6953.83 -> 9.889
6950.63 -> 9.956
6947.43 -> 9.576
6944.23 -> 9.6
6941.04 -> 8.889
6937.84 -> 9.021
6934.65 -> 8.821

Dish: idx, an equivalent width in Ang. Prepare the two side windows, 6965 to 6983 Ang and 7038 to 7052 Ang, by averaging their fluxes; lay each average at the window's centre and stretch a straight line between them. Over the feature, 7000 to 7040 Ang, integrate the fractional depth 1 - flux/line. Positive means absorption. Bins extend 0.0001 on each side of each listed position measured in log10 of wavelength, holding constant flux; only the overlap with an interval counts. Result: 2.9 Ang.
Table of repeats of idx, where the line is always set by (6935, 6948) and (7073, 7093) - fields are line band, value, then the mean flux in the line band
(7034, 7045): -4.2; 13.1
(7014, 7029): -3.0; 11.4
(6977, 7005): -3.3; 10.5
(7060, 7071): 0.5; 9.16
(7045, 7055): -4.3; 13.6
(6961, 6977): -1.1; 9.95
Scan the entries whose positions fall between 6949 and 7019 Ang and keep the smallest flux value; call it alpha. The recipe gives 9.679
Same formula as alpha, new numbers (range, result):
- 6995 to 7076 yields 8.535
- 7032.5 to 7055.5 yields 12.53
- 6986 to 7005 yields 10.36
